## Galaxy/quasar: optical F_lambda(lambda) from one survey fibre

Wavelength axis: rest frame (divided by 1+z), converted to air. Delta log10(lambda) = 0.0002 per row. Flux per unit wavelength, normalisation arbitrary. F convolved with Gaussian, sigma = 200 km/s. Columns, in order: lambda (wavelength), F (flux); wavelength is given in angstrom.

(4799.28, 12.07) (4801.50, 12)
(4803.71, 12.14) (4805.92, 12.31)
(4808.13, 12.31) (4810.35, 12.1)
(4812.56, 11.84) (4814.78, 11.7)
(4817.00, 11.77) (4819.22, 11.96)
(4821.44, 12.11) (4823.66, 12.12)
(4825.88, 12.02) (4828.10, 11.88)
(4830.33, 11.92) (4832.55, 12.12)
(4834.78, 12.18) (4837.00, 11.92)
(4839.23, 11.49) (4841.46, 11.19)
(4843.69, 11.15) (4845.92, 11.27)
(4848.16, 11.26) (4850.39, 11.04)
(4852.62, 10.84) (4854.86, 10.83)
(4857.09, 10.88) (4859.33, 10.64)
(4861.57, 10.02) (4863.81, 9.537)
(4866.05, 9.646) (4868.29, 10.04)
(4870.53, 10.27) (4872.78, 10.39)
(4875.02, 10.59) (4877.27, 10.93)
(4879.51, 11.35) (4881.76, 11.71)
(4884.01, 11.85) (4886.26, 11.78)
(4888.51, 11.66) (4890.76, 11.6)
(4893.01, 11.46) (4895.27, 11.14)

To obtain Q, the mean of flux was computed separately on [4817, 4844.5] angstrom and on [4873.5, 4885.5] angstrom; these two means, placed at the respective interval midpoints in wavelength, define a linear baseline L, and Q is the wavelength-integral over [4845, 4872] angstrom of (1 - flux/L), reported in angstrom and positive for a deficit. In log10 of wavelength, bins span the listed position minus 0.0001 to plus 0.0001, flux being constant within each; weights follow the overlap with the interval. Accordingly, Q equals 2.4 angstrom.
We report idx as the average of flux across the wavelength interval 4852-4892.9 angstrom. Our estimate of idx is 10.8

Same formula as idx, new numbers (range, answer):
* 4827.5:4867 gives 11.1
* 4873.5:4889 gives 11.4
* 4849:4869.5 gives 10.4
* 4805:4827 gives 12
